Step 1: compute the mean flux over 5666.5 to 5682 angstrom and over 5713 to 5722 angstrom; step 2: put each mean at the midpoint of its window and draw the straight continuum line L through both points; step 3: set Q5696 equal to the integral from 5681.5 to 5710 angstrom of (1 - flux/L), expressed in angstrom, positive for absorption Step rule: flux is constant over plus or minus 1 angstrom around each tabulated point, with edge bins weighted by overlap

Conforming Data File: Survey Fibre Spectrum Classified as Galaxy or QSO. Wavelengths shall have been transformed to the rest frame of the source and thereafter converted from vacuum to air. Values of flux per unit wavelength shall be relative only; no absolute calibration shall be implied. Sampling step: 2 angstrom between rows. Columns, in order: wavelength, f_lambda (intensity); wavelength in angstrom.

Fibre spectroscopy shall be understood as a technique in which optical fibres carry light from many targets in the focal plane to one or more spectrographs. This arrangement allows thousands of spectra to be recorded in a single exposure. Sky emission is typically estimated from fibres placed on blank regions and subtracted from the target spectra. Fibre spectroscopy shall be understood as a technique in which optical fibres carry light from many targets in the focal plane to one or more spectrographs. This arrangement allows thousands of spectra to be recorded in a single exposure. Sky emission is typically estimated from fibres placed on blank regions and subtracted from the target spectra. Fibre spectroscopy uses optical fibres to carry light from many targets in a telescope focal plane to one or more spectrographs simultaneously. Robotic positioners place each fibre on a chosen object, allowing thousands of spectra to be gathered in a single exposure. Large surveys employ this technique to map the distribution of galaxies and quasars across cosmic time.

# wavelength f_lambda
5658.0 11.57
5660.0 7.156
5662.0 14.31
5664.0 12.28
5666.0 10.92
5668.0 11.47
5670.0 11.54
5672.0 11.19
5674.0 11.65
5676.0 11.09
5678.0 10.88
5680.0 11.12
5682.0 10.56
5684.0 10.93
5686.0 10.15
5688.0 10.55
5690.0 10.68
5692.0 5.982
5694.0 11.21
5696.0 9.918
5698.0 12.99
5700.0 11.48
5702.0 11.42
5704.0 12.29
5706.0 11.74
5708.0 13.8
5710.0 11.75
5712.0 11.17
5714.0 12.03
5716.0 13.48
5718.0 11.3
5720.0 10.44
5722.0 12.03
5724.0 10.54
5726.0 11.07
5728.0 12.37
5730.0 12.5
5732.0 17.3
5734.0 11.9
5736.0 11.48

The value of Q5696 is 1.3 angstrom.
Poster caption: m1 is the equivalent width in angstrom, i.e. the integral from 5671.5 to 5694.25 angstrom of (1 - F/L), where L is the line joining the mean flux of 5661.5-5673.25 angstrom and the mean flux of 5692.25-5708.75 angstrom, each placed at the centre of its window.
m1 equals 2.4 angstrom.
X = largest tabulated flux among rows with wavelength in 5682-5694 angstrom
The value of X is 11.21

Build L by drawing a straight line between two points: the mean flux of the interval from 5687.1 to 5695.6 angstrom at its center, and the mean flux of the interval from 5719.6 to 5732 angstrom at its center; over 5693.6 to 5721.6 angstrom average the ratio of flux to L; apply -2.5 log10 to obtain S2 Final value -0.10 mag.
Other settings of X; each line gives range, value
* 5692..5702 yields 12.99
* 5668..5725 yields 13.8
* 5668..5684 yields 11.65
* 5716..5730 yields 13.48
